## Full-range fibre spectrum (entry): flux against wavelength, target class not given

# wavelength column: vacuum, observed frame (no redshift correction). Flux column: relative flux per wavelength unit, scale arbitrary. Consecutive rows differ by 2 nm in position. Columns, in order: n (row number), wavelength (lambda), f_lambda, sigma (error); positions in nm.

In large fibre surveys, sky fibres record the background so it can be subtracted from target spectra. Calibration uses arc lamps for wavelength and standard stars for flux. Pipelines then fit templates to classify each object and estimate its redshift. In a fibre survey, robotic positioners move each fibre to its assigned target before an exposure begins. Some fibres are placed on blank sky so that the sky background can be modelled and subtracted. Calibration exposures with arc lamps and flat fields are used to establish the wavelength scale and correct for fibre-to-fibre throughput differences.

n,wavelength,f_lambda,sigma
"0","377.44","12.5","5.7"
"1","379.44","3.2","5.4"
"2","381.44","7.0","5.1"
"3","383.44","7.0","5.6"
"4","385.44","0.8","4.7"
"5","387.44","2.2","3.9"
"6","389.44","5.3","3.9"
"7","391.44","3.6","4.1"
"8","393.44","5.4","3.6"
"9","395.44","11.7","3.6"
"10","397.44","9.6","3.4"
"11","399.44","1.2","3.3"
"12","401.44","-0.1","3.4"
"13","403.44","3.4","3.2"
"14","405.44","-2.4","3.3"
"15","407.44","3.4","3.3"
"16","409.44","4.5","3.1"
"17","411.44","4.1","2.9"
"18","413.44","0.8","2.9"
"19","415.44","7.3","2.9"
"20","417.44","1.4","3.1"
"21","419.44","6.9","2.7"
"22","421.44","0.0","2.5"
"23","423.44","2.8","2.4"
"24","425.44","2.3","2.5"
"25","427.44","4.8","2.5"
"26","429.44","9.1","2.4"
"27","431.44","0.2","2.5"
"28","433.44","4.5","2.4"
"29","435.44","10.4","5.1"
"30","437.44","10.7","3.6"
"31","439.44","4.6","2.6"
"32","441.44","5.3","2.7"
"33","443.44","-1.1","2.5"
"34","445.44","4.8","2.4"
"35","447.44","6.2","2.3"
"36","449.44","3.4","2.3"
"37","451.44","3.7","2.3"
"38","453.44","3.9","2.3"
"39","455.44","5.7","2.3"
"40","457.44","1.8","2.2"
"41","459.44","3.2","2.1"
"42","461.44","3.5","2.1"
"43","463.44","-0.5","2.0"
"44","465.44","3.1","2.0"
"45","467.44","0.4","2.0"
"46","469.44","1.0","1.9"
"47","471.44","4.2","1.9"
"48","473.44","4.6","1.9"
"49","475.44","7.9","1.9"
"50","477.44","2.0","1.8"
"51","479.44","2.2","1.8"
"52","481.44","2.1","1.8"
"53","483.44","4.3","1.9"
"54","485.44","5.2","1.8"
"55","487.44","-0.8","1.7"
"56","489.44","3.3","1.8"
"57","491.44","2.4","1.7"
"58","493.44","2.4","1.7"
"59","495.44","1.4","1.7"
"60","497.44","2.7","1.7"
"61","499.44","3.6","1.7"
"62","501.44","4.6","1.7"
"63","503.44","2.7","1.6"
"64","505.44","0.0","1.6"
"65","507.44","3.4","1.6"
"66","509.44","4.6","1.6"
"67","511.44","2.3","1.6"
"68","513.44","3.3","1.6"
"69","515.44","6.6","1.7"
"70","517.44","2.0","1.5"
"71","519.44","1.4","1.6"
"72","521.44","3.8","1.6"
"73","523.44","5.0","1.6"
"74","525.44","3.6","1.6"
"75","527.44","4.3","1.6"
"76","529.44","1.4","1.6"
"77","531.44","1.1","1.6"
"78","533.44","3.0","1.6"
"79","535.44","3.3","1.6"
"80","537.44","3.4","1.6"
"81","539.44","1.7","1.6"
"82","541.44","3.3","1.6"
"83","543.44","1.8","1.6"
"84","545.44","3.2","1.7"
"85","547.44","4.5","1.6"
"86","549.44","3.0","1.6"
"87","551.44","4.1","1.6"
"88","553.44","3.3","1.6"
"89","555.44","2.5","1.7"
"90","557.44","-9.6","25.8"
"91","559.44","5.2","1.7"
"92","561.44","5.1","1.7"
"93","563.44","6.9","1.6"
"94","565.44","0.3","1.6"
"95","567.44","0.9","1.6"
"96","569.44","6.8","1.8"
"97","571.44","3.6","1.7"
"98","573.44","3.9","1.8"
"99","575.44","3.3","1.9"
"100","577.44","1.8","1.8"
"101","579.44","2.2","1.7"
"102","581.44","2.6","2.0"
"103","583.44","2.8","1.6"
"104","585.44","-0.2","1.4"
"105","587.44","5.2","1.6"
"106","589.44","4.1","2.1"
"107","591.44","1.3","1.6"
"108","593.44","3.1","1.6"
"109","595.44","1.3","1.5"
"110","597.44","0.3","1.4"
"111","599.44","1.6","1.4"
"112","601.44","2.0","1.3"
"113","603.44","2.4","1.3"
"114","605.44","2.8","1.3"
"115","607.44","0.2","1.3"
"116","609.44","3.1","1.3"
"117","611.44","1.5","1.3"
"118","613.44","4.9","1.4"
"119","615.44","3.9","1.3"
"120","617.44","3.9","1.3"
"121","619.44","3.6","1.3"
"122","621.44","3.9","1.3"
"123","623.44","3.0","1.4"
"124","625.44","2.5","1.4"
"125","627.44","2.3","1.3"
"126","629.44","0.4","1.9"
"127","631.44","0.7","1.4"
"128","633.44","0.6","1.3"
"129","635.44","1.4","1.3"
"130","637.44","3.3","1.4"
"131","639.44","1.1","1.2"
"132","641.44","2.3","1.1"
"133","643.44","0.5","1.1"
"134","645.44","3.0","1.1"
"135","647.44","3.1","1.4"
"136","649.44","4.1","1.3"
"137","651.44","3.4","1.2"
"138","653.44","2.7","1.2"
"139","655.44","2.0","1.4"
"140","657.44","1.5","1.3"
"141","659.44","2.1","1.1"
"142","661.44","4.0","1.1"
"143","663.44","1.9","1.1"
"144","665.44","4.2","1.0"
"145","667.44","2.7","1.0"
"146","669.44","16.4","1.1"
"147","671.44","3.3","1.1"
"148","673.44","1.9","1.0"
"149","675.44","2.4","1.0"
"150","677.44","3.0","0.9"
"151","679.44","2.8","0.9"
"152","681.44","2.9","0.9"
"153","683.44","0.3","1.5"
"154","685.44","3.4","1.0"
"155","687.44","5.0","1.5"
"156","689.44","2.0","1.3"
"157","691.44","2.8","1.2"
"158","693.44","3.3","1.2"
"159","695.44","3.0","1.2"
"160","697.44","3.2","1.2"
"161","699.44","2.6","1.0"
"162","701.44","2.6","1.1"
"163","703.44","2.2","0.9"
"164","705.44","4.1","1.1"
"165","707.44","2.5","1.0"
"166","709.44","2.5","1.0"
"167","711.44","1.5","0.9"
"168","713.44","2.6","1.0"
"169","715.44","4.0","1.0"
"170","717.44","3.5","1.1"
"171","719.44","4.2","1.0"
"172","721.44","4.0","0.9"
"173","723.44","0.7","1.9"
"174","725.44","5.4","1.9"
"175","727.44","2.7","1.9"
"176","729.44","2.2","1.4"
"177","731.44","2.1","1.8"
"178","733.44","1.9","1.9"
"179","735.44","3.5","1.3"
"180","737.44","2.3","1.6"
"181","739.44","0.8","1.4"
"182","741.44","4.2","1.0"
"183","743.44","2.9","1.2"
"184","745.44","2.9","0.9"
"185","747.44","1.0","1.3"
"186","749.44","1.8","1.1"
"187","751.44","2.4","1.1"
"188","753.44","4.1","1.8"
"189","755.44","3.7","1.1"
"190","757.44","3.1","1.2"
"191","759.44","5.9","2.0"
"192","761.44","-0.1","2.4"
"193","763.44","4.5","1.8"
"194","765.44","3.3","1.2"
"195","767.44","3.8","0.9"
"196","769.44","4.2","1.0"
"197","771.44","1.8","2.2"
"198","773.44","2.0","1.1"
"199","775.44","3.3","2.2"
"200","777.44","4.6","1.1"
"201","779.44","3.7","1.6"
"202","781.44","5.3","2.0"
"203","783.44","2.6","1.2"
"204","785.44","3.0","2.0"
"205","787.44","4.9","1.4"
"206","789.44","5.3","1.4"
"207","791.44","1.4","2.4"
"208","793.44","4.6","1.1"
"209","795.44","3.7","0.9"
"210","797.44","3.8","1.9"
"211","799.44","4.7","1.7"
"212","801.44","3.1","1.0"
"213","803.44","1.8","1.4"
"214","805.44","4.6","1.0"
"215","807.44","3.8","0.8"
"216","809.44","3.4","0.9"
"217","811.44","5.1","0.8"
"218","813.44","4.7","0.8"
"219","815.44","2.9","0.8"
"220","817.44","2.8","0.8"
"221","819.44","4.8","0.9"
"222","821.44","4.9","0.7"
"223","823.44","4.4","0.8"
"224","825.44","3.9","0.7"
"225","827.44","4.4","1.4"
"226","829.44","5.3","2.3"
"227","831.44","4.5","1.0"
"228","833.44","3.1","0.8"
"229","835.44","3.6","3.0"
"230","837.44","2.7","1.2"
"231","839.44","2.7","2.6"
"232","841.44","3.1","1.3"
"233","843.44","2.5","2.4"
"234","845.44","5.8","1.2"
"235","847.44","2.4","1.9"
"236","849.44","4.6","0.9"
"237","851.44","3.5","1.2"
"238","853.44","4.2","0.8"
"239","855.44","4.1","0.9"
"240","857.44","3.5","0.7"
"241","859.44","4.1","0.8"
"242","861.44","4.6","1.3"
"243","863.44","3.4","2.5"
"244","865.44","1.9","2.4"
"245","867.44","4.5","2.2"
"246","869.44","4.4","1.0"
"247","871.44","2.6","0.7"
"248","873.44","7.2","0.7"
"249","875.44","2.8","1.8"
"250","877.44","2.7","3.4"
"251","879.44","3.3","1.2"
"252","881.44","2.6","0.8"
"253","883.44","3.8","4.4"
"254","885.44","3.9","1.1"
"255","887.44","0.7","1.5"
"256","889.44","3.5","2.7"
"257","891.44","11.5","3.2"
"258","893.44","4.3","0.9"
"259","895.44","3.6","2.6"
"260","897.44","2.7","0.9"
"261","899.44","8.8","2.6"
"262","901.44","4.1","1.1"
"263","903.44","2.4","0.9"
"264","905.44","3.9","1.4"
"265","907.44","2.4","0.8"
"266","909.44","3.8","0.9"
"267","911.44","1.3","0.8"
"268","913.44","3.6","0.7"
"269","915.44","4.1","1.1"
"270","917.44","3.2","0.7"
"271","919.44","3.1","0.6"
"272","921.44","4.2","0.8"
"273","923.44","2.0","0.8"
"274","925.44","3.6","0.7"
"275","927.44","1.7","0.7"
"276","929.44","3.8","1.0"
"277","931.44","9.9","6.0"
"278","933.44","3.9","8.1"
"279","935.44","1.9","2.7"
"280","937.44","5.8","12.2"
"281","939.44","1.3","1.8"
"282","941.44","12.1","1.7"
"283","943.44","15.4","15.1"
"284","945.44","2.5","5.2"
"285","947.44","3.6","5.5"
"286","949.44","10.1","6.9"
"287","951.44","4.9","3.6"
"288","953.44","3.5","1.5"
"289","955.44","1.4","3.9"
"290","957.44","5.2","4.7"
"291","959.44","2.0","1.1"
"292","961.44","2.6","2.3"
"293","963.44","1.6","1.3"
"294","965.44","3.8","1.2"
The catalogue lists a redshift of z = 0.80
